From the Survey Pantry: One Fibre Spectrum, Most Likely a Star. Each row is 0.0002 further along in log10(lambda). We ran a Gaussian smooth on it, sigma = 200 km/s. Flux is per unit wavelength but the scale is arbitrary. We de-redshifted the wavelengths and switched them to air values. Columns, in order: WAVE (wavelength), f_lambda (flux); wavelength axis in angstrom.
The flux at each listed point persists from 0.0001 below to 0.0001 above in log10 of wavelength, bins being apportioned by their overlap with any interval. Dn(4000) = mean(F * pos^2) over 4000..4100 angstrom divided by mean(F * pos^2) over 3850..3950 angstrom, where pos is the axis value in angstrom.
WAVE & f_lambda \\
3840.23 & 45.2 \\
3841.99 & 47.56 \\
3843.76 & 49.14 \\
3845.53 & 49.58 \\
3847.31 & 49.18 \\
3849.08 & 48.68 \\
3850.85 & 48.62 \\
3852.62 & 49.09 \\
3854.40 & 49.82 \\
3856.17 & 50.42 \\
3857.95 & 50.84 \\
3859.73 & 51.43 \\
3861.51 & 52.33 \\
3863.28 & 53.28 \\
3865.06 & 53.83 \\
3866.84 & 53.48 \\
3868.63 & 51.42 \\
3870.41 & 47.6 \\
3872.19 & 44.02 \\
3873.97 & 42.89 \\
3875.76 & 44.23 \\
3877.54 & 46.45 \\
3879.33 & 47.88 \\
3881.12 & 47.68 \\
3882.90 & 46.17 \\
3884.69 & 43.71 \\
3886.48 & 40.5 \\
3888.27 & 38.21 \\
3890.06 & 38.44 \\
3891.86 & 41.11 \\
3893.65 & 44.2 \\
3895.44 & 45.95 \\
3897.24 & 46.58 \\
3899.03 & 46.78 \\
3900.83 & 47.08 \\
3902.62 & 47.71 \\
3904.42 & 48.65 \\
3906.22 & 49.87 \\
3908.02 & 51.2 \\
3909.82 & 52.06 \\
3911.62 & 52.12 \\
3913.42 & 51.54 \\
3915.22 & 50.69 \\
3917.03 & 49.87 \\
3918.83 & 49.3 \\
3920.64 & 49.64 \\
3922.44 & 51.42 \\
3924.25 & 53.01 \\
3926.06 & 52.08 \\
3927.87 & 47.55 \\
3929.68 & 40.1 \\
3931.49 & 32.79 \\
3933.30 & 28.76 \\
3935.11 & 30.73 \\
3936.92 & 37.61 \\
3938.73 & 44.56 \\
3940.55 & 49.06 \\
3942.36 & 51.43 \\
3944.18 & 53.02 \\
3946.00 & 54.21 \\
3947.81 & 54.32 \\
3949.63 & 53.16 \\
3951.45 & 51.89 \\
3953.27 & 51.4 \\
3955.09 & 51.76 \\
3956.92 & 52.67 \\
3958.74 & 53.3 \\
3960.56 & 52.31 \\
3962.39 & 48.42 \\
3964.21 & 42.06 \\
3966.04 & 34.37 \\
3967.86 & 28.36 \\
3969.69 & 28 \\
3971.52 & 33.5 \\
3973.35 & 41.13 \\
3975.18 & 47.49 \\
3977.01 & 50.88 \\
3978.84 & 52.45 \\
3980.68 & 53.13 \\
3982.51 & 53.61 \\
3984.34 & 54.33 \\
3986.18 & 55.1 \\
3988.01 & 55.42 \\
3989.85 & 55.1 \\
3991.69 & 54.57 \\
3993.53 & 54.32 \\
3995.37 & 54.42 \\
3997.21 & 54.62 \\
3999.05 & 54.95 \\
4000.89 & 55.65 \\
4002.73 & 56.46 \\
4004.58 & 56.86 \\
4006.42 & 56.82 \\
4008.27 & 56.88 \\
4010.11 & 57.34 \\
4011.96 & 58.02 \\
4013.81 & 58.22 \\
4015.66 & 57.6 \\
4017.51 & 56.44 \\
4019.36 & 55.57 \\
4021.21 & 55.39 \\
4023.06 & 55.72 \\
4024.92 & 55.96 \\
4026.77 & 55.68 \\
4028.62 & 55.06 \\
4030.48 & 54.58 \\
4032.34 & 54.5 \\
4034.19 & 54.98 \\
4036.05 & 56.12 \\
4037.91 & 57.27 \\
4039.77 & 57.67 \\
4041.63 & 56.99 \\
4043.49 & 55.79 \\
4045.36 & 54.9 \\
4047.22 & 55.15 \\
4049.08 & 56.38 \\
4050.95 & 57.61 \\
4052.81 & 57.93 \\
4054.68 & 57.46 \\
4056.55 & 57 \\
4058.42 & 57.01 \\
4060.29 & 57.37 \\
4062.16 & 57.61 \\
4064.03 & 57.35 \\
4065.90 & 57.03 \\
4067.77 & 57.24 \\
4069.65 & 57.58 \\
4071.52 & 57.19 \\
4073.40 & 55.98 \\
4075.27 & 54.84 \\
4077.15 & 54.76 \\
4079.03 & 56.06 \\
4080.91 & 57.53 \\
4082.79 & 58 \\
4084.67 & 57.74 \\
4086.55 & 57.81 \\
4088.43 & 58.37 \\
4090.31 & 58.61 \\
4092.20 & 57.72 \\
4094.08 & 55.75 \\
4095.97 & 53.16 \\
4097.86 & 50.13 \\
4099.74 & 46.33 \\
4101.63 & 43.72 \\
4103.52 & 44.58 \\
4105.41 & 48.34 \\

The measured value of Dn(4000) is 1.3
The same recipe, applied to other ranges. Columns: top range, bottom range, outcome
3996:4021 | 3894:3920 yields 1.21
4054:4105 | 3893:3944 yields 1.28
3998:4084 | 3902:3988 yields 1.25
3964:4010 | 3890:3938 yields 1.13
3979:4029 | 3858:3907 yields 1.27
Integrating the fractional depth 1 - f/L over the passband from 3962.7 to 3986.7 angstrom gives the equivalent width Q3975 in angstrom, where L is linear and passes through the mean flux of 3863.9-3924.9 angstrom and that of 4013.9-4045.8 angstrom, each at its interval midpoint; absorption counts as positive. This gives 3.9 angstrom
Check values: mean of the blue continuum 47.5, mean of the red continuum 56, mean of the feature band 44.1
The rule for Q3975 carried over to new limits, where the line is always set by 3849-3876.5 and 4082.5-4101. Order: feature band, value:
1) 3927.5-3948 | 3.3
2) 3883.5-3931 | 3.3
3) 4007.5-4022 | -1.0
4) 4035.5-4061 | -1.3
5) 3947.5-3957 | -0.1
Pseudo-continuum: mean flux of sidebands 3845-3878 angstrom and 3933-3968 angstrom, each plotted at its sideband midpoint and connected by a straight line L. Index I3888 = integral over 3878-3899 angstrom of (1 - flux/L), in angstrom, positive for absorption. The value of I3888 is 2.1 angstrom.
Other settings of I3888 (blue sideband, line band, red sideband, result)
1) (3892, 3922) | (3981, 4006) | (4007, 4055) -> -0.4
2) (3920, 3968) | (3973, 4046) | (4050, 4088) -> -4.2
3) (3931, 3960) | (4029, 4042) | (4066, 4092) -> -0.5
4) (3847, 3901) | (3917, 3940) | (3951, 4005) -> 2.3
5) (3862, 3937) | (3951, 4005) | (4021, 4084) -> 2.1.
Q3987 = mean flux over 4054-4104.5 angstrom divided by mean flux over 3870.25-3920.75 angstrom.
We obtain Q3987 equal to 1.19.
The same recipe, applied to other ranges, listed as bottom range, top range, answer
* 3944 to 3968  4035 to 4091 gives 1.16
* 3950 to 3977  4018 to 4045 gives 1.26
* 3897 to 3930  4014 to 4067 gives 1.14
